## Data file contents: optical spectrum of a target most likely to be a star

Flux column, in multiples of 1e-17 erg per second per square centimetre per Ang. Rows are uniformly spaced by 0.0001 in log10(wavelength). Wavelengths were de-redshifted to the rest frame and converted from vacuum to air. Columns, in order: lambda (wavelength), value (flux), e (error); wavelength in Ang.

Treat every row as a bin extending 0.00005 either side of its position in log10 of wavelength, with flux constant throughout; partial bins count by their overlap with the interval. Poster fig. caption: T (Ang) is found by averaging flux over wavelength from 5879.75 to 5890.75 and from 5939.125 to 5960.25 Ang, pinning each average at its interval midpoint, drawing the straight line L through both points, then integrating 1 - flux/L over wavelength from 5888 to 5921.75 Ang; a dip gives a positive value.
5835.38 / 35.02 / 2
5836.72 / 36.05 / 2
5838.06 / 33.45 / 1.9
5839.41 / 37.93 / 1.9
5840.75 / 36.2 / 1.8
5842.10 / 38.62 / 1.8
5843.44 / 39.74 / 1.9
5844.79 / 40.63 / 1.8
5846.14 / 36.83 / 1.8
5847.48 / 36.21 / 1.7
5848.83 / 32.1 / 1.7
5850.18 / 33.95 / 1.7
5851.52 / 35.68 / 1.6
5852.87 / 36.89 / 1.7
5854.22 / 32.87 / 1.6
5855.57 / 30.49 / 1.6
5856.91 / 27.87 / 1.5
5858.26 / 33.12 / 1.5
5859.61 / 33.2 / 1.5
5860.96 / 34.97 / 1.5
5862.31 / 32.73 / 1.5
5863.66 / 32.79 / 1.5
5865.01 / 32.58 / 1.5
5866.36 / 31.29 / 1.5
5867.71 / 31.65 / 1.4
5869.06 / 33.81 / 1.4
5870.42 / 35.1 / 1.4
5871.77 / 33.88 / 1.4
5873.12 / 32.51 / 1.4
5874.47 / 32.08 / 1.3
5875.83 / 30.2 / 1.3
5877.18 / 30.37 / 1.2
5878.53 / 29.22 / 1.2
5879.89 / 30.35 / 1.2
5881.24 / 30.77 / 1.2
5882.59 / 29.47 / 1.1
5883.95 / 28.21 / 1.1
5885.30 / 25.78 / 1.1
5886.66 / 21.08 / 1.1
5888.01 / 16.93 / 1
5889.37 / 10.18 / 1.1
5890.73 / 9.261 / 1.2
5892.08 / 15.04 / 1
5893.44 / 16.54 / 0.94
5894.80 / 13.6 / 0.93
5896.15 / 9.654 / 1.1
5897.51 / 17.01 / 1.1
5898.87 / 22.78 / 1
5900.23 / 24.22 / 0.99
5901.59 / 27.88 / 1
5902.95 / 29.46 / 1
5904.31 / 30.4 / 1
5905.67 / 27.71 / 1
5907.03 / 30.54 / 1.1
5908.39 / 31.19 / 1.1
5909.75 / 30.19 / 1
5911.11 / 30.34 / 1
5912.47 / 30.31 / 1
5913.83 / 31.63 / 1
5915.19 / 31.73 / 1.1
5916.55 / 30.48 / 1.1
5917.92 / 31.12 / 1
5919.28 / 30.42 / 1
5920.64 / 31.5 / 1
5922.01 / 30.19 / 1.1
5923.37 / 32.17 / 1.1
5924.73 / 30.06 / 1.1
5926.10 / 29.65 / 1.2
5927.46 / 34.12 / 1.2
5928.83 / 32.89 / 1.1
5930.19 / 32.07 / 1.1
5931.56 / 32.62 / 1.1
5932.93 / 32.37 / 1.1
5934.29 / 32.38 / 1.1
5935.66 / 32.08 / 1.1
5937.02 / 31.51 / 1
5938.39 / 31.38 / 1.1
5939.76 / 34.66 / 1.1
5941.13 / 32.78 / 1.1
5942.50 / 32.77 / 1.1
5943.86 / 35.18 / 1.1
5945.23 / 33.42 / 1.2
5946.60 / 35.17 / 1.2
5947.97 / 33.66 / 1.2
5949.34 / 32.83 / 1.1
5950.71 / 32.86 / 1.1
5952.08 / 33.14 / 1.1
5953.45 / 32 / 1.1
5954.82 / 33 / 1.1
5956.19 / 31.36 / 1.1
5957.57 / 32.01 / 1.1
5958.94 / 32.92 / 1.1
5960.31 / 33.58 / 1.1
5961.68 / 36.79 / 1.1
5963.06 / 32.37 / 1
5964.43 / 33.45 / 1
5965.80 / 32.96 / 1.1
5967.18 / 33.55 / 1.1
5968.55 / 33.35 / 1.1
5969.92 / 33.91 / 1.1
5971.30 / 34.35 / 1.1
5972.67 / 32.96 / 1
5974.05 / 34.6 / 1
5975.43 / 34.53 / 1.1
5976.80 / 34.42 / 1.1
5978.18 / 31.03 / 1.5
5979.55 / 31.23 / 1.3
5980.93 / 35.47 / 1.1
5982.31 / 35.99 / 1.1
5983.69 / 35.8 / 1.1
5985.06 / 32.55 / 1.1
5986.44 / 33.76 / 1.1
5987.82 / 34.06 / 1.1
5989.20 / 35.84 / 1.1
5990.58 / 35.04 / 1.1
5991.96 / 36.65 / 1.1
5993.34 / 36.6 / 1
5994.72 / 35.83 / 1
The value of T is 2.2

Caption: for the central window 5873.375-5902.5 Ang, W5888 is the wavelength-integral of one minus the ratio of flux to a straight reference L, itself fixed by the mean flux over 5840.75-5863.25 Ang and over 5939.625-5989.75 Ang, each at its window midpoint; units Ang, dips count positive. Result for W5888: 10.0 Ang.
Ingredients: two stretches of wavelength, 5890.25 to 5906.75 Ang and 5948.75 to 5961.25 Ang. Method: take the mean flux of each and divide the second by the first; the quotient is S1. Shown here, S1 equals 1.58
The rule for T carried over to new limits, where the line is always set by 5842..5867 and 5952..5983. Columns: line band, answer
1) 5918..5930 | 0.8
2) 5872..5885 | 1.4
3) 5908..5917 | 0.8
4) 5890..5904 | 6.2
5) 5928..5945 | 0.5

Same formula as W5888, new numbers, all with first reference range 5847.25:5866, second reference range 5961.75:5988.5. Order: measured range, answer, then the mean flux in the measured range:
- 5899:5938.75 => 3.3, 30.7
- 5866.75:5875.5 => 0.1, 33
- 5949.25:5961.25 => 0.3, 32.7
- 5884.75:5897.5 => 6.9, 15.3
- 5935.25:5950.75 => 0.2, 33.2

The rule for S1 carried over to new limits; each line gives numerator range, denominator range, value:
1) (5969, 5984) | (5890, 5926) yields 1.31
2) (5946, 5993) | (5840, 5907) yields 1.17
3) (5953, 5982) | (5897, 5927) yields 1.14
